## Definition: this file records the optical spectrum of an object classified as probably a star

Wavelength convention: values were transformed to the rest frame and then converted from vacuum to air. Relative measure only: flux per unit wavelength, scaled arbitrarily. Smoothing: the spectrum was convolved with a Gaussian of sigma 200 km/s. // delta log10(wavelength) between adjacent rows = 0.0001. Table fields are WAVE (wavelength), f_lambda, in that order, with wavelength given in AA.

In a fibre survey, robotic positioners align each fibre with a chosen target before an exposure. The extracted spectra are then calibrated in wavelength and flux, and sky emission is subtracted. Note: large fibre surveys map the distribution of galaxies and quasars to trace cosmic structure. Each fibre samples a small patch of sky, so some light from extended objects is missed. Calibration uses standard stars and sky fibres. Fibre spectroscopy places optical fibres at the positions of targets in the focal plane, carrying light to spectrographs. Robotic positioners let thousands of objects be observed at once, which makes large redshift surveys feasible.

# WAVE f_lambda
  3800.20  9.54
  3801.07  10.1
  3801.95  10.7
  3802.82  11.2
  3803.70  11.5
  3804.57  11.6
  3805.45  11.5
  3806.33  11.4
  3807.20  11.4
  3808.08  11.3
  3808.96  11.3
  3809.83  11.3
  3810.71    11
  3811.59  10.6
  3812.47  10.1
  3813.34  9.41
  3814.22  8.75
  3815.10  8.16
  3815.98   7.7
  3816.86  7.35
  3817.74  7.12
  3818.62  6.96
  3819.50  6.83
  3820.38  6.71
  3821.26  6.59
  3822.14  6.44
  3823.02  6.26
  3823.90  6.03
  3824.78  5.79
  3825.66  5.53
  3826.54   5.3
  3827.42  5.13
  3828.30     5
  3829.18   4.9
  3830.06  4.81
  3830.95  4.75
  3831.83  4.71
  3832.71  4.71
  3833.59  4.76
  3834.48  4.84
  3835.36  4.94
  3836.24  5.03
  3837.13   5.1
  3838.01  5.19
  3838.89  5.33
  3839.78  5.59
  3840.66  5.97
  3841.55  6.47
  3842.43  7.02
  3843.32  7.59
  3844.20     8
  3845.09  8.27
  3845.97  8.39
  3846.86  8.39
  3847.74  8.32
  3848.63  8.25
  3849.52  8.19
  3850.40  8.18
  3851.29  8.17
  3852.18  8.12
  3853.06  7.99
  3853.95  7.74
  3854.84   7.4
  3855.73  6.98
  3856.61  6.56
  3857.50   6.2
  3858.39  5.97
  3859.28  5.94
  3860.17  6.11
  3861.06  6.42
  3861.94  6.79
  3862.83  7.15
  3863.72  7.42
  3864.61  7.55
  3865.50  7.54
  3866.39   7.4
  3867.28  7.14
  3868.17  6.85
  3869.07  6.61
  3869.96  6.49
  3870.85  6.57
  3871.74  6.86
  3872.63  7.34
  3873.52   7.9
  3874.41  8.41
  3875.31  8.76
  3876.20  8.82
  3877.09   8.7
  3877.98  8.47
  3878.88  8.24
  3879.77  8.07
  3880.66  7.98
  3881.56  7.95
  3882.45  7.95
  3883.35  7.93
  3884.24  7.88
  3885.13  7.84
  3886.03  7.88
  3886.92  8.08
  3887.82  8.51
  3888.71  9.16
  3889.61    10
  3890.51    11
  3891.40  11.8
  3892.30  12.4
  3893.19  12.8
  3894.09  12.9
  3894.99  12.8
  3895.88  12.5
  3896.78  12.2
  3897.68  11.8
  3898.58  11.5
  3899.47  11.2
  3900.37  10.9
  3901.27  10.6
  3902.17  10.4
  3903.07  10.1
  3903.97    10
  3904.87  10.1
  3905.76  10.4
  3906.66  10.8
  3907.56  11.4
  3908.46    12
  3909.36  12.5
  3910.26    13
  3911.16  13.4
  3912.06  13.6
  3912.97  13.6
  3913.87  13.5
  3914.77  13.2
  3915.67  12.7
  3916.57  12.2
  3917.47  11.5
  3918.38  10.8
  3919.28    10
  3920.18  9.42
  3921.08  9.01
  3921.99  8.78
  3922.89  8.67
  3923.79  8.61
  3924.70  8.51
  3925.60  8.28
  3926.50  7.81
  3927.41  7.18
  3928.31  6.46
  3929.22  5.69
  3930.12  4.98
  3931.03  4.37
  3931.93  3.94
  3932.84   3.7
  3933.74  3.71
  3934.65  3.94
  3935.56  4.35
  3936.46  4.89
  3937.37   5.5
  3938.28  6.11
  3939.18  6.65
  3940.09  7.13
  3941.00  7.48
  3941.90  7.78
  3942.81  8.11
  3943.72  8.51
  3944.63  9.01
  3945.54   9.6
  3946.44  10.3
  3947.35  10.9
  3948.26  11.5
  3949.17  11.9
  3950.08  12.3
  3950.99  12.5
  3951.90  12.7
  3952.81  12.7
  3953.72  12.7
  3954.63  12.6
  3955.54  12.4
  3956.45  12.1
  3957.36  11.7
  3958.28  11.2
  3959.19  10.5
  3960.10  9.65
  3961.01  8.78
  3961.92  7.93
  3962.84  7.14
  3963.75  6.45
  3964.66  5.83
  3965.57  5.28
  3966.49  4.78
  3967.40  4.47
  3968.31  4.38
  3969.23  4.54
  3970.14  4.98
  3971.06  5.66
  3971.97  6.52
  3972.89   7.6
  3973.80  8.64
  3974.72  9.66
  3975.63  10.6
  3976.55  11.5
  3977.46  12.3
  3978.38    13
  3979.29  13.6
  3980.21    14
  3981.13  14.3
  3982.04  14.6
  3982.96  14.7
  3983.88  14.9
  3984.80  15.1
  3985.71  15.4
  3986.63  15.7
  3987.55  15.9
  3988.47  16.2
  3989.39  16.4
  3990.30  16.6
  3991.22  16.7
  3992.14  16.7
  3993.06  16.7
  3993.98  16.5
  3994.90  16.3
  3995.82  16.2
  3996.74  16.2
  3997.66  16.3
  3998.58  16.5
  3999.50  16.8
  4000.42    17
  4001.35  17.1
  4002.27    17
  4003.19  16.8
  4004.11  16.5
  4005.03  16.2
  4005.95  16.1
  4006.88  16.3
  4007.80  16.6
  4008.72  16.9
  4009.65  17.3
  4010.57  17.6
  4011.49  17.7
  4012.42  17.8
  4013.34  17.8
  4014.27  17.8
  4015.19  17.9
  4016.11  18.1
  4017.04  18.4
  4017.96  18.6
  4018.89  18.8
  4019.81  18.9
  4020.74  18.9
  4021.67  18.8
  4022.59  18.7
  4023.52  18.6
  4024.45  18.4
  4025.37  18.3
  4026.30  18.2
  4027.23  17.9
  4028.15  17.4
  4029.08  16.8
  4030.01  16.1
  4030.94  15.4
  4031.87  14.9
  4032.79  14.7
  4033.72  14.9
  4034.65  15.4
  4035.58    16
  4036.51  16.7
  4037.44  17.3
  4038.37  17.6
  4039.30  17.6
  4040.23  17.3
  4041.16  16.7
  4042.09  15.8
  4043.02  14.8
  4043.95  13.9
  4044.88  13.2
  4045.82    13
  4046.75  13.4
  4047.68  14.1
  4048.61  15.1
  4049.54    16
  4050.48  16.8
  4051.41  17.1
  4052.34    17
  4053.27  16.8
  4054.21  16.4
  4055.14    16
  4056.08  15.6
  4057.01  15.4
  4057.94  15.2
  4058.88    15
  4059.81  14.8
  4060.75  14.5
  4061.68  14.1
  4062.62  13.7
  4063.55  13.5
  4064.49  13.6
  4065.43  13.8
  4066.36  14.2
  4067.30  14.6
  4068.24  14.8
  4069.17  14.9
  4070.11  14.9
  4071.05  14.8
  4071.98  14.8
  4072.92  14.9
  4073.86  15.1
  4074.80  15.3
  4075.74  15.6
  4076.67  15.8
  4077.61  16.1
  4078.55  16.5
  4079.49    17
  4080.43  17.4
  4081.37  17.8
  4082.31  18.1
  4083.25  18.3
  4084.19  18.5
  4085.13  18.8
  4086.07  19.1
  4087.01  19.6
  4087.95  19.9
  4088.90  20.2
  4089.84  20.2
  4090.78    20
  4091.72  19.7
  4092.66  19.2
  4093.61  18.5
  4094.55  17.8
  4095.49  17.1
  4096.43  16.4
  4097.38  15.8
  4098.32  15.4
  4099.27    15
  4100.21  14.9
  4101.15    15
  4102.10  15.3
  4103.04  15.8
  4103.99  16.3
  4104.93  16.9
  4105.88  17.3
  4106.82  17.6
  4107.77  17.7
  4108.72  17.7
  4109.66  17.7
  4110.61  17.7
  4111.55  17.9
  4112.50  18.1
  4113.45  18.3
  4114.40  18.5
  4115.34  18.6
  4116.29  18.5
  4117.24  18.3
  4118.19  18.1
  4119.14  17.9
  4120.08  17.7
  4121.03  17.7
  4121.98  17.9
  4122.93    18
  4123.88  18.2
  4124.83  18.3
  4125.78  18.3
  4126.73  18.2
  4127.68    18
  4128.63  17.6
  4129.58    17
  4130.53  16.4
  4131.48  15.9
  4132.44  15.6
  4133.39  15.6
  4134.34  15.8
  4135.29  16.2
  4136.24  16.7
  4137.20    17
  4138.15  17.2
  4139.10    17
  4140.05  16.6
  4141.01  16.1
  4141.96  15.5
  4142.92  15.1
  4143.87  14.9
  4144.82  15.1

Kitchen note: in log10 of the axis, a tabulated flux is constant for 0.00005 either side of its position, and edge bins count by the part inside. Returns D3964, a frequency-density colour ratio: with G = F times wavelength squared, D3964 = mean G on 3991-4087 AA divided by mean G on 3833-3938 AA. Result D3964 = 2.1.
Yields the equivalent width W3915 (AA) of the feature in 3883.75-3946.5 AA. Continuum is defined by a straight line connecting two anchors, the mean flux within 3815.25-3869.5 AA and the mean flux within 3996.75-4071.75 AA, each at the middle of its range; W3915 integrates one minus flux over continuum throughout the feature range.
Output 4.1 AA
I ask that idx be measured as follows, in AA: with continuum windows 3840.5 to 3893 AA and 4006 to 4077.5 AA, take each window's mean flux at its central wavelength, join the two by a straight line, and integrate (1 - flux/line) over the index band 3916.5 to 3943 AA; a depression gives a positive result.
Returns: 9.0 AA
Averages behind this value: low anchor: 7.87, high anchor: 16.1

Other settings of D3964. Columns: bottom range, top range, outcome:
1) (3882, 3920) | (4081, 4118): 1.77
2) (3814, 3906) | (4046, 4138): 2.41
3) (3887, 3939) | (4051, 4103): 1.85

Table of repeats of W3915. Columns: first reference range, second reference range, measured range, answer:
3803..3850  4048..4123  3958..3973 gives 6.8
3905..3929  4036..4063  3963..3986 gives 5.7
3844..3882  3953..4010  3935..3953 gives 3.6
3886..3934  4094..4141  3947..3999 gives 2.0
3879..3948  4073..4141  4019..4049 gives -4.5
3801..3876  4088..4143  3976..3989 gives -1.8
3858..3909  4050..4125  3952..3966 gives 2.3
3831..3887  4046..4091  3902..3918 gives -4.5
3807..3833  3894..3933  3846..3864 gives 2.3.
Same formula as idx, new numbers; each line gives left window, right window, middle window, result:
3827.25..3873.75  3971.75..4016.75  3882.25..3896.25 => -1.68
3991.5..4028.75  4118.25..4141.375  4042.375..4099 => 3.63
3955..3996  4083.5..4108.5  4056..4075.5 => 1.72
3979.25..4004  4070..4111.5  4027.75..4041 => 0.15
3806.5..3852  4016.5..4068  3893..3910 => -2.07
